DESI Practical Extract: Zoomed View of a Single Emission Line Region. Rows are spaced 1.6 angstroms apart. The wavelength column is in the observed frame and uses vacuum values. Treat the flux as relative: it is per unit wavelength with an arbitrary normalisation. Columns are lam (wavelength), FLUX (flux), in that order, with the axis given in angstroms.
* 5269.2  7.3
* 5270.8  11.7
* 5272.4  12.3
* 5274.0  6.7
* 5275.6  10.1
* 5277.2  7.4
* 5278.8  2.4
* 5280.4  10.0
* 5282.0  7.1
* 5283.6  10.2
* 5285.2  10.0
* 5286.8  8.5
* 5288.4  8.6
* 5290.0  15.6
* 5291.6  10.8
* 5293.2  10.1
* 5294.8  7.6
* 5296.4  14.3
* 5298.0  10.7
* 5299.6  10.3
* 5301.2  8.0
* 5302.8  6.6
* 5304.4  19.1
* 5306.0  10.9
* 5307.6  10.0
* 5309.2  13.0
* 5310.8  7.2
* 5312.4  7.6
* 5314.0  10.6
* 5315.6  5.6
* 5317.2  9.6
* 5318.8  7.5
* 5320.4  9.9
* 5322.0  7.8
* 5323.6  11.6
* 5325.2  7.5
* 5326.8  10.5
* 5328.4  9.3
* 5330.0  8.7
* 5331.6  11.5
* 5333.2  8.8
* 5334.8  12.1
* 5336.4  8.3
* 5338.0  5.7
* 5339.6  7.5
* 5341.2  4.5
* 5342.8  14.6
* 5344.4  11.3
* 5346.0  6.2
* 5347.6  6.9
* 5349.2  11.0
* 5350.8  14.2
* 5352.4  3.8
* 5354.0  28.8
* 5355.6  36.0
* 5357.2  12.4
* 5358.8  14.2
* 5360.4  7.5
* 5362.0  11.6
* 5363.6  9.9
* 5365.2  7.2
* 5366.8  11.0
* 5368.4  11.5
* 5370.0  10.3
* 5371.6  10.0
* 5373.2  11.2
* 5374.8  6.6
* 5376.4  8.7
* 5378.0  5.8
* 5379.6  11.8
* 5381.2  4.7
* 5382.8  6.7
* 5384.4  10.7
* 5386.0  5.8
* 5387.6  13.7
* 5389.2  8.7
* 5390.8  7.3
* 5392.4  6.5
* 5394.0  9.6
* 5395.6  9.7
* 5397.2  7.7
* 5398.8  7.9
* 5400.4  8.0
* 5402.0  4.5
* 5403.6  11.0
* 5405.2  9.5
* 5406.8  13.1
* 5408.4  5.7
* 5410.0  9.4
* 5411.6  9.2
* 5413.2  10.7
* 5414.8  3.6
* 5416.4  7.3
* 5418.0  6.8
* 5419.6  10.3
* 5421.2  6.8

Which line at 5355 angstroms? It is [O III] 5007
